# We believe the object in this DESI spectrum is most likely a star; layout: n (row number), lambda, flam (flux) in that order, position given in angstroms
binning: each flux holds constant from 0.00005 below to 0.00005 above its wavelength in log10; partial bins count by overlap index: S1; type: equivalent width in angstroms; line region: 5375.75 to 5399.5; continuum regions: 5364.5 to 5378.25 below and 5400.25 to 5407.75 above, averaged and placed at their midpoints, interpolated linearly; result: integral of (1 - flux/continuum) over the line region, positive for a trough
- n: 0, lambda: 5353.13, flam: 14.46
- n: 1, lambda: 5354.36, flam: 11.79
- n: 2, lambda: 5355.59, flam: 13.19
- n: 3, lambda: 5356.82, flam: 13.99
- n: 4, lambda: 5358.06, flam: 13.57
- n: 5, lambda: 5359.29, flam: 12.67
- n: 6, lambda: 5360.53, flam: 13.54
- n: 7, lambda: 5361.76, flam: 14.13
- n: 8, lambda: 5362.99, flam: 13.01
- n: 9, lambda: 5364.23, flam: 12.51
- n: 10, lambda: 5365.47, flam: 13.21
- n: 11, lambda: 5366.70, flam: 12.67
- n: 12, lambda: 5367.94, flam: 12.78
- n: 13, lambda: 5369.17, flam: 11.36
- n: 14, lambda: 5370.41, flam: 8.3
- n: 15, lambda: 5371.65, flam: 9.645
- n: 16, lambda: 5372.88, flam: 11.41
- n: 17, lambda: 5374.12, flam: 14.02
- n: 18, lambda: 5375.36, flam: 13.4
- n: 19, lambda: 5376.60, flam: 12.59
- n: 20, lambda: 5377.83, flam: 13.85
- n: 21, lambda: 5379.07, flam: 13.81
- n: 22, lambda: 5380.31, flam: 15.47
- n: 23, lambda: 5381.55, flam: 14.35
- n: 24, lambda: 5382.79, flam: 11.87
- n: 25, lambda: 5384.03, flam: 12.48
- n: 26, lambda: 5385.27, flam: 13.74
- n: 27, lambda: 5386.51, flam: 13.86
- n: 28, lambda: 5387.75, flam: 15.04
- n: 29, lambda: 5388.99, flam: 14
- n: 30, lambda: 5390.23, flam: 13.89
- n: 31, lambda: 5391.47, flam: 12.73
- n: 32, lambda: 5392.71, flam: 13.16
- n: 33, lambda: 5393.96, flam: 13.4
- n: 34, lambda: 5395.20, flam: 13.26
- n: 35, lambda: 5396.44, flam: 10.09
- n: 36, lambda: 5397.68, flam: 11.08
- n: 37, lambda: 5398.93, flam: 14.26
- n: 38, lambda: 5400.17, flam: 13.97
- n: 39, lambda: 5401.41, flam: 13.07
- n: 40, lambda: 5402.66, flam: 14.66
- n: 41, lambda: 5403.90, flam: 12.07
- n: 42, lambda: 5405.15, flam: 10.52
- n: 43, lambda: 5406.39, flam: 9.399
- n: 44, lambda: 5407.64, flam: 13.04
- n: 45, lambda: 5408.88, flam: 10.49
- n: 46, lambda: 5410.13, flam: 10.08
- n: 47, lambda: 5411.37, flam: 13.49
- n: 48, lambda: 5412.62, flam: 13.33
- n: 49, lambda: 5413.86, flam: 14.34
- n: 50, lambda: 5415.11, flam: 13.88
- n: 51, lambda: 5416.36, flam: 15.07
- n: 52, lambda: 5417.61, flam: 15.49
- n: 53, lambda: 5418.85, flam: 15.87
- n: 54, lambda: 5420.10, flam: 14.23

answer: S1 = -2.3 angstroms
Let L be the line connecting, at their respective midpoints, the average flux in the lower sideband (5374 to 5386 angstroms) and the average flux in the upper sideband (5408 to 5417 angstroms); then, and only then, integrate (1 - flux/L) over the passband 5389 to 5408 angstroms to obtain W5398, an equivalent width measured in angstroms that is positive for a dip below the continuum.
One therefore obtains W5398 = 0.9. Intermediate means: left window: 13.5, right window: 13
